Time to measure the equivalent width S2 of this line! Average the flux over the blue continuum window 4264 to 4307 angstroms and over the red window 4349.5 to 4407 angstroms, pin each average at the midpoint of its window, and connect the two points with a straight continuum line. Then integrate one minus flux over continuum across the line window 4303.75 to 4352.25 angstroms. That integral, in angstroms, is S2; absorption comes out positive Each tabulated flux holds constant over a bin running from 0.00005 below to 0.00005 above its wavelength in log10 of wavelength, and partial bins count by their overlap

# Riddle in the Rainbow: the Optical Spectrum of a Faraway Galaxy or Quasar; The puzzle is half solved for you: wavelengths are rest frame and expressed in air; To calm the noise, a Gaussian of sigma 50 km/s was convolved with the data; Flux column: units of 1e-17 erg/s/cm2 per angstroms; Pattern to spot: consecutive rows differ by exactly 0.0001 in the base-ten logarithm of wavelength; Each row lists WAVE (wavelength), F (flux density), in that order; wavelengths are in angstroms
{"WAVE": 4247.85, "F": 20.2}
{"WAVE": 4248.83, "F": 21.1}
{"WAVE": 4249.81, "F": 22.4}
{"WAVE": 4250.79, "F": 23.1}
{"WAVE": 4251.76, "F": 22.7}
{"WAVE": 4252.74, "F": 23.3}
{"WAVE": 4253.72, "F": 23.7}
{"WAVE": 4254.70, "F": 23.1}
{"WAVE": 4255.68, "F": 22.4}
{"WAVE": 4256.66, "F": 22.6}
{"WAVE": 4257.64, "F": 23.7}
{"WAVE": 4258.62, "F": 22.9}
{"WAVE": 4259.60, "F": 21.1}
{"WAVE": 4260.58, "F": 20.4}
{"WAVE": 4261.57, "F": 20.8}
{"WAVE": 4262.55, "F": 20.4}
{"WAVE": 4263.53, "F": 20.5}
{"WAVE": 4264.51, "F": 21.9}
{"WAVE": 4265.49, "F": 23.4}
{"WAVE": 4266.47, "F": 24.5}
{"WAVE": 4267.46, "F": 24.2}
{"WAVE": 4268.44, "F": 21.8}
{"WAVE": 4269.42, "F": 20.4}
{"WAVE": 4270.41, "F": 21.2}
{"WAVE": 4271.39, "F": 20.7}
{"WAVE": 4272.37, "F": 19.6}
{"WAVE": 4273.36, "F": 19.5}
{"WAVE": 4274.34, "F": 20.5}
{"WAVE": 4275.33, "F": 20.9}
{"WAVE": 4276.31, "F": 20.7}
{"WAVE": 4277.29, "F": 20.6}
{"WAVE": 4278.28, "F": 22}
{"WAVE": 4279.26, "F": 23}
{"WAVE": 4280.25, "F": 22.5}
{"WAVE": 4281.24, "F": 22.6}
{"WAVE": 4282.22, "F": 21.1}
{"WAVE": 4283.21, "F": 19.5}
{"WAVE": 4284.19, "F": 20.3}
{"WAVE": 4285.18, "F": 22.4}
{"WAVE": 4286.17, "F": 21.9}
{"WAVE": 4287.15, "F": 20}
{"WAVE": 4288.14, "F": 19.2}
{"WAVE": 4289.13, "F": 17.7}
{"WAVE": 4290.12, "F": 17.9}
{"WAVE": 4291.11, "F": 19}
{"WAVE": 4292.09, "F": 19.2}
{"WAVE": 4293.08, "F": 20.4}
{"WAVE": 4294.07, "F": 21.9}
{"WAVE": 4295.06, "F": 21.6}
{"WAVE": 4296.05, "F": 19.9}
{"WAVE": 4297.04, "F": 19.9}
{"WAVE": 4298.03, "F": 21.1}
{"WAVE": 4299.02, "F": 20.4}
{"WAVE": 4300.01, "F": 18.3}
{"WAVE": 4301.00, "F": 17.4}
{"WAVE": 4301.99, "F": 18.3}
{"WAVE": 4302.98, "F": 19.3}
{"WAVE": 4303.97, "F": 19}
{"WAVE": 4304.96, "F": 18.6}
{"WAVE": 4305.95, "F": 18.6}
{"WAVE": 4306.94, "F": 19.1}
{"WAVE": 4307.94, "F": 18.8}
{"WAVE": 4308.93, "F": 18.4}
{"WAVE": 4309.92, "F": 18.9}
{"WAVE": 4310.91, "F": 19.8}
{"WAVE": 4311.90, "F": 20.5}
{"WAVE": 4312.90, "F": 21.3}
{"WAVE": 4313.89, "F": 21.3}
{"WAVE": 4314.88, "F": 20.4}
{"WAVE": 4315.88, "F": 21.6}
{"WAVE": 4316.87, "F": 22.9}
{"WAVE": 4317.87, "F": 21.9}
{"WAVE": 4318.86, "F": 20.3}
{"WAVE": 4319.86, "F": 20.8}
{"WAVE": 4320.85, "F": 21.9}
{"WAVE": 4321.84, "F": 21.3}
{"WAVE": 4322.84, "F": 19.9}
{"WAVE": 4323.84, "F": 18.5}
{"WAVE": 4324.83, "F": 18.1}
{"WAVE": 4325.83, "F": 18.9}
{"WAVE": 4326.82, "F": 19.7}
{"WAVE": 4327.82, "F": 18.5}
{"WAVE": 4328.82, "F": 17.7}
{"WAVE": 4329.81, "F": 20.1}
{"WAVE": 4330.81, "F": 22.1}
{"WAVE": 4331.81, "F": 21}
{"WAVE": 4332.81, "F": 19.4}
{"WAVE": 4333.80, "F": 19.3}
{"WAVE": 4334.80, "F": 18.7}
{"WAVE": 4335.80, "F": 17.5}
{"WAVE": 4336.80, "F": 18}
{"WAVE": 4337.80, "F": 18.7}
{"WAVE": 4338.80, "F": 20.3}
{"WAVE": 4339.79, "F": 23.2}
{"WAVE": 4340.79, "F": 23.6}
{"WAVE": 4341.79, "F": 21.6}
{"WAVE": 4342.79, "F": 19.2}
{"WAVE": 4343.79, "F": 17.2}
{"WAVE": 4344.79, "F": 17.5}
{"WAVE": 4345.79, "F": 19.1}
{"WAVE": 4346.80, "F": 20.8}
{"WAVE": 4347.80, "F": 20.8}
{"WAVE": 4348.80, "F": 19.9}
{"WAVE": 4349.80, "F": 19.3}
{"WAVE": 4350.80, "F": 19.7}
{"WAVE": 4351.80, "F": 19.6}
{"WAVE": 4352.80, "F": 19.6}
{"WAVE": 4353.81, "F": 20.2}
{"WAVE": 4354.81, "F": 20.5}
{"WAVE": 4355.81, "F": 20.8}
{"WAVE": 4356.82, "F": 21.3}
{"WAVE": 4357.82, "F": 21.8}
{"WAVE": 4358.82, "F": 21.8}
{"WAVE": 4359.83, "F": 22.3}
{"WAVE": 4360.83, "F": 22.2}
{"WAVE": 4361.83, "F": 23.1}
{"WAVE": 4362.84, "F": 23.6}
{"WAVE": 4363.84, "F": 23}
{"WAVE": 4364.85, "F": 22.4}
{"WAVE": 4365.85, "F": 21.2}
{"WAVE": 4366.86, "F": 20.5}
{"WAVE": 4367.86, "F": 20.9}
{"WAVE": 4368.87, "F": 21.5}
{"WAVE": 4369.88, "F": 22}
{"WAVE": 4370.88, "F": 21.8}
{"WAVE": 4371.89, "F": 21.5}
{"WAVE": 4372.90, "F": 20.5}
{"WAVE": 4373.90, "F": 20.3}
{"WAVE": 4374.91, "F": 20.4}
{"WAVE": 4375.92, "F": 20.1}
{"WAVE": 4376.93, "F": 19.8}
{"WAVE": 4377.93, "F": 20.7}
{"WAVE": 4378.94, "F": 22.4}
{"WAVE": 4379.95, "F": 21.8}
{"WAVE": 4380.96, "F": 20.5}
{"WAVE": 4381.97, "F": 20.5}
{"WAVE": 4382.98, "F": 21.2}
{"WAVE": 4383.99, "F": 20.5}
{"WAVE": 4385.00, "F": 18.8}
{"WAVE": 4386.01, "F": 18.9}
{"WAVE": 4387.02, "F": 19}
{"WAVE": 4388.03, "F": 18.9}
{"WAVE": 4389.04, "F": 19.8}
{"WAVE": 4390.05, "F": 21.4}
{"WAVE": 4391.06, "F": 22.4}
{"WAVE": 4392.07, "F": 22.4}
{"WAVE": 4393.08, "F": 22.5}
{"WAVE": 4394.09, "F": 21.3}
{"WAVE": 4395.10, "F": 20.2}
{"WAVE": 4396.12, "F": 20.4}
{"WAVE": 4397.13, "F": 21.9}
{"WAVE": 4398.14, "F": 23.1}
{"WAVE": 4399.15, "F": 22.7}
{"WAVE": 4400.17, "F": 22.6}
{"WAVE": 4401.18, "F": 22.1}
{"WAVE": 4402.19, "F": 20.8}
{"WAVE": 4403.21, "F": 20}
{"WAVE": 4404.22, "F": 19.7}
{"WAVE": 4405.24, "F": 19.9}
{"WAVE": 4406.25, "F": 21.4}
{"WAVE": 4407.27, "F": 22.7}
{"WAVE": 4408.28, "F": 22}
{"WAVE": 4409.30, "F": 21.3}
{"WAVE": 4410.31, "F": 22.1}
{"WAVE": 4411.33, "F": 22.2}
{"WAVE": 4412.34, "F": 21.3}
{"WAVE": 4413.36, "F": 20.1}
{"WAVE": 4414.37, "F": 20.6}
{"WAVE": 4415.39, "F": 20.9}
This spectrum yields 2.1 angstroms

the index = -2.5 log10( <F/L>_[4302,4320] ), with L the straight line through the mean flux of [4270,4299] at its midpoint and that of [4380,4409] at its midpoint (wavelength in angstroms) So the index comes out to 0.04 mag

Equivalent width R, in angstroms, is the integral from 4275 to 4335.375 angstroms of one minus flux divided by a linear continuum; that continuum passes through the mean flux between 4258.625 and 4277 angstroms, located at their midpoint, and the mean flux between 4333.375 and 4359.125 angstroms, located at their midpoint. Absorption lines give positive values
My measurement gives 1.7 angstroms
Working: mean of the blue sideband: 21.3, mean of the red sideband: 20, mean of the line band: 20.1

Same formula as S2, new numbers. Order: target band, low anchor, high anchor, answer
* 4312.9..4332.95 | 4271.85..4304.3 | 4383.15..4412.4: 0.2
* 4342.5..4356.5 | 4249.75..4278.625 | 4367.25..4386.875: 0.9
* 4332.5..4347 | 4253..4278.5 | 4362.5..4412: 1.2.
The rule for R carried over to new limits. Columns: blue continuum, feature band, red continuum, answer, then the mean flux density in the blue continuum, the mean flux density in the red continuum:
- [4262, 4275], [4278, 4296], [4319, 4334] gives 0.2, 21.4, 19.8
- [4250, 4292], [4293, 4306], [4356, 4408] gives 1.1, 21.4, 21.2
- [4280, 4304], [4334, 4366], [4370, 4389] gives -0.4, 20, 20.4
